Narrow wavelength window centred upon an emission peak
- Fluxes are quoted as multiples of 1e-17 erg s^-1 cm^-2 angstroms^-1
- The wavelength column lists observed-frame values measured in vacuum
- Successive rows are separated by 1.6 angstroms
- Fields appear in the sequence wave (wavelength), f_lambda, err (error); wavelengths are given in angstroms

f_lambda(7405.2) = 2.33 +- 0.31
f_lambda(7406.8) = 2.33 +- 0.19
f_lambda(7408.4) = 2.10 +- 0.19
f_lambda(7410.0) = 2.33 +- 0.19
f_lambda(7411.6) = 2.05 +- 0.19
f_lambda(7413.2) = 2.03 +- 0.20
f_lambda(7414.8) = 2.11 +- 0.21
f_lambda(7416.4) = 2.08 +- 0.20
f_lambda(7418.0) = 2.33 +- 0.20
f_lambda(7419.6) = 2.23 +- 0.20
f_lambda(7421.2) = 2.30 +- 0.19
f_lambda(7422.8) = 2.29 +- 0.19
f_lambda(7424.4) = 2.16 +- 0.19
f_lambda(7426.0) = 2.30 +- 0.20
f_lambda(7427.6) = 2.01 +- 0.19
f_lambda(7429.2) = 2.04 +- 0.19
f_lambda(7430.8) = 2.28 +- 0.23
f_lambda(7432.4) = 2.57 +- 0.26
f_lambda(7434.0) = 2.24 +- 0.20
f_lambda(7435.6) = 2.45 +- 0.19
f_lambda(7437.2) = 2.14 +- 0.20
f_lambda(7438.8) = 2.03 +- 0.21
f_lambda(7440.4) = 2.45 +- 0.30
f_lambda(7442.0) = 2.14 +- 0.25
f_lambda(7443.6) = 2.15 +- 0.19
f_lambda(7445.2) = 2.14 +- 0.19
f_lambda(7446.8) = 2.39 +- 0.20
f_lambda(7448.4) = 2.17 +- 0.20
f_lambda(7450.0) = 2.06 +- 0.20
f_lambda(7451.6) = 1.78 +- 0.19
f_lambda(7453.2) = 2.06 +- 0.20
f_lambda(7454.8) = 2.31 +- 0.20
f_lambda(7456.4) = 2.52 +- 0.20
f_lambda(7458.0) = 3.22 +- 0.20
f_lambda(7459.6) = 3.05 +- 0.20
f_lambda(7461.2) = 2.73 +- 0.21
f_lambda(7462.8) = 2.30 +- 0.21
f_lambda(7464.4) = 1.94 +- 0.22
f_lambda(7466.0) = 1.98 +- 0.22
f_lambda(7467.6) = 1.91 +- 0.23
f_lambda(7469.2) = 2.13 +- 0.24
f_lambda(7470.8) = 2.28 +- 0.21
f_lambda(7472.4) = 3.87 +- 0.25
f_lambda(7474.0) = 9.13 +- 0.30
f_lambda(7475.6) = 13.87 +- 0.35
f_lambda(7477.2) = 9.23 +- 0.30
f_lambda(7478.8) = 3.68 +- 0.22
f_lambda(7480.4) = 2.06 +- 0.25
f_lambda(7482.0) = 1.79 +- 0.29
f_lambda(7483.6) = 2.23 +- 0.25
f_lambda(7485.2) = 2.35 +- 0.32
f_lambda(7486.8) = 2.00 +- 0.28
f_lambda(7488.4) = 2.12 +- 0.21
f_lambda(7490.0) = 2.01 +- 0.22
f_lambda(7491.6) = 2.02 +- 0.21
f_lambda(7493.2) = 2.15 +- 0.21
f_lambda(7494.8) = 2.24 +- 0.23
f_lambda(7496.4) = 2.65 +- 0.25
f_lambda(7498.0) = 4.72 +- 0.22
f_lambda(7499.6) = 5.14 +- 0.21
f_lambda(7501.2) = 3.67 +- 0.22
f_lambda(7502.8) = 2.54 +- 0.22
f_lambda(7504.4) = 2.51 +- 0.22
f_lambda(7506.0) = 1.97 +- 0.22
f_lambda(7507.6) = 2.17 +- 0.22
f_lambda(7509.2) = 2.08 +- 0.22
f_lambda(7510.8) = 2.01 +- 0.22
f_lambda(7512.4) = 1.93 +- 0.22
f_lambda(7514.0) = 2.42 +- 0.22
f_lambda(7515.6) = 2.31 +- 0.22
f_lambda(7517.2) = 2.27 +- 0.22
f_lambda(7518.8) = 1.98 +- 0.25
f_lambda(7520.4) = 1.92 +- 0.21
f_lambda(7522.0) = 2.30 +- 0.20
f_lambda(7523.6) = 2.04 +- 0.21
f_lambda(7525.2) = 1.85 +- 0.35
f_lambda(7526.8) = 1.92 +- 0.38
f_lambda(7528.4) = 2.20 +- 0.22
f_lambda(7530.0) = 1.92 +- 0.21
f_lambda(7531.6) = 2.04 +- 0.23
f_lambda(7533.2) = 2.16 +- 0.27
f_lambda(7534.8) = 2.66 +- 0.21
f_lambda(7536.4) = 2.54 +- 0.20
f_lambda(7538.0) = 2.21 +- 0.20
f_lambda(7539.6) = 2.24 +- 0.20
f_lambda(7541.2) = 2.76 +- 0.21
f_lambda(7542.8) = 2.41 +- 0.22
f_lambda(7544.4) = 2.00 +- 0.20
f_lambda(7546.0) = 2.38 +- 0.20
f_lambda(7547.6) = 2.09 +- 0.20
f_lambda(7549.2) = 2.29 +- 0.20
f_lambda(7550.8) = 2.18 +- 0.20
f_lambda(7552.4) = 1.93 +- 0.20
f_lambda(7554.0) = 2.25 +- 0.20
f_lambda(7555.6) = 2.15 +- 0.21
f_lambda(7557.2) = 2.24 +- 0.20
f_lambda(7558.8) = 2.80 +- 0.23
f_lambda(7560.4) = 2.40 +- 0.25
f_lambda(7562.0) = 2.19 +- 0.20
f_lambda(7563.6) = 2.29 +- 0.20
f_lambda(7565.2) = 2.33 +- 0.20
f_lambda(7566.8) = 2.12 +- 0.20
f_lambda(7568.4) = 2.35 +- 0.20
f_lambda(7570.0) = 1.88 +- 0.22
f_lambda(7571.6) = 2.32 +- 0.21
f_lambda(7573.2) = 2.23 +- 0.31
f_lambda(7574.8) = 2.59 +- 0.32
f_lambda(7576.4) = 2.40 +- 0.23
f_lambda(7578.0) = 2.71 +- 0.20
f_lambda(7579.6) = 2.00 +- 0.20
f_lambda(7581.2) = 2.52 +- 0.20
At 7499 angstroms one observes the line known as [N II] 6583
